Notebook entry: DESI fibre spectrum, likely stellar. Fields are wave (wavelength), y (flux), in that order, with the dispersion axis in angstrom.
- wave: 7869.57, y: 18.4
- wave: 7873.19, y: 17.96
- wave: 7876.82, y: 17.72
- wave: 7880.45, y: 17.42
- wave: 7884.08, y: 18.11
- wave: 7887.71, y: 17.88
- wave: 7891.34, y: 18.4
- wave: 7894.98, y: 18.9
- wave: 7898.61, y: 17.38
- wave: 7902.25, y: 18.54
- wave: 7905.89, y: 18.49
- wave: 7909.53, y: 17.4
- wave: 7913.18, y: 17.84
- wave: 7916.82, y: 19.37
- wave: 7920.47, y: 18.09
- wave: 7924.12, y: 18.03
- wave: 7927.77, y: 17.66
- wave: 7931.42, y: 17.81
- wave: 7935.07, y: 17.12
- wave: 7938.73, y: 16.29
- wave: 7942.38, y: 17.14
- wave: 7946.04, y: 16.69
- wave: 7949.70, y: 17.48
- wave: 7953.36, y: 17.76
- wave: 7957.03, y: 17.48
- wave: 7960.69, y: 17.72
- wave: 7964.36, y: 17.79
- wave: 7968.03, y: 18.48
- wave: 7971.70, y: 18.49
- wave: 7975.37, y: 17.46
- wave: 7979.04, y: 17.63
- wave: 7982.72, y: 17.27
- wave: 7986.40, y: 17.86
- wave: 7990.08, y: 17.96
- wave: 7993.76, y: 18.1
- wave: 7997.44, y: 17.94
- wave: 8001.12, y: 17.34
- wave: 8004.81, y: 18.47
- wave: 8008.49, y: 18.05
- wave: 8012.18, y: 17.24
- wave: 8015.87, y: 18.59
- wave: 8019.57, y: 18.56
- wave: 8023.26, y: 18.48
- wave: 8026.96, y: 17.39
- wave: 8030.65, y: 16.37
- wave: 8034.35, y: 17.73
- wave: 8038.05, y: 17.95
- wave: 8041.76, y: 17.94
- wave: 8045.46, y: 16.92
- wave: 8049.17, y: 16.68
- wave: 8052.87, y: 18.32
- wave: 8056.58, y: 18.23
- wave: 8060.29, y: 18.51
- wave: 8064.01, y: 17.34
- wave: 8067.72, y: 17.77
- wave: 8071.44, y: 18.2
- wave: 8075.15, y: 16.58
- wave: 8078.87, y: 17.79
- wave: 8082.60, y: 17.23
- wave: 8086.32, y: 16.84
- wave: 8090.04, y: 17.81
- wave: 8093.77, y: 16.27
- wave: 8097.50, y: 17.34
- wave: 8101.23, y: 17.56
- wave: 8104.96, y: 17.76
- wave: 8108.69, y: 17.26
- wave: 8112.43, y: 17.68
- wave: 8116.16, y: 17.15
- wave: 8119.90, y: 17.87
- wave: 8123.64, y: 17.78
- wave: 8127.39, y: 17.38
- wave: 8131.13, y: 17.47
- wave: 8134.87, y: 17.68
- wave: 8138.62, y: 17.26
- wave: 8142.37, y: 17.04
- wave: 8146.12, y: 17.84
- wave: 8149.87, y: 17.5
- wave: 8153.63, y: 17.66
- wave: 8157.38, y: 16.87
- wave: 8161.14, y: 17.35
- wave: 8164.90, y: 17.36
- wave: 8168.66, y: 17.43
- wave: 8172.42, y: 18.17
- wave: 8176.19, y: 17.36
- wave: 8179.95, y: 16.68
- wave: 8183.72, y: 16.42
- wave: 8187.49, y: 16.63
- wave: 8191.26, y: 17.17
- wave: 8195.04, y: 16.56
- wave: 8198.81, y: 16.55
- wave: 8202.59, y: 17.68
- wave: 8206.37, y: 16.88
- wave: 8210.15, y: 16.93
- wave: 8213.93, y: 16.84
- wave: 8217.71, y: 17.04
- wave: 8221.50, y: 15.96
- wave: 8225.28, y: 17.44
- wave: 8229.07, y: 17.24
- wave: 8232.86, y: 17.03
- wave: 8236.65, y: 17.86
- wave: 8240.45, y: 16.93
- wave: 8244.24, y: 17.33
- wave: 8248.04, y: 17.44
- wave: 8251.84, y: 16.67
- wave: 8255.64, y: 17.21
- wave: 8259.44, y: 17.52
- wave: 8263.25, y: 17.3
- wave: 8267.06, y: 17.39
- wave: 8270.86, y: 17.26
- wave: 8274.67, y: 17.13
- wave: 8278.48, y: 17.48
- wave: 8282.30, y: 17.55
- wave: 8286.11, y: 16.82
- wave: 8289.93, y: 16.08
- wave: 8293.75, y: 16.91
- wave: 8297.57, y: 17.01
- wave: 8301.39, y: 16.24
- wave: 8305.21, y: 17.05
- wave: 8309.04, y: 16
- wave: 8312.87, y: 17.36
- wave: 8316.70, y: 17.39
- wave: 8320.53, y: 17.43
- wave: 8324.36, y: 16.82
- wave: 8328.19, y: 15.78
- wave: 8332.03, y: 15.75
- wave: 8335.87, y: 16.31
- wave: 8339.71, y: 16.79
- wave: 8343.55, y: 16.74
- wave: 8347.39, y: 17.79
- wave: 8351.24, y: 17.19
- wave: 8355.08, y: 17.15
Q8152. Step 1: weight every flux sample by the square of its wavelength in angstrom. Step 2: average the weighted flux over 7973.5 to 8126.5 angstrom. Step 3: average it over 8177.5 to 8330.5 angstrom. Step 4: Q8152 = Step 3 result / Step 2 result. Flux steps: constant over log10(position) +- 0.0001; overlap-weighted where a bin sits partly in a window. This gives 1.0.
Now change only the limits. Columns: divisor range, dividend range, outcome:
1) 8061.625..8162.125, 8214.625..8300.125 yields 1.02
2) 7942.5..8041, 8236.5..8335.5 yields 1.03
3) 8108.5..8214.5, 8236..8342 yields 1.01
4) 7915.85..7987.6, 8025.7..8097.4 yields 1.02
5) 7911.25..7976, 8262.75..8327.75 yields 1.05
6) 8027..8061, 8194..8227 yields 1.00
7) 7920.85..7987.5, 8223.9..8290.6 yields 1.06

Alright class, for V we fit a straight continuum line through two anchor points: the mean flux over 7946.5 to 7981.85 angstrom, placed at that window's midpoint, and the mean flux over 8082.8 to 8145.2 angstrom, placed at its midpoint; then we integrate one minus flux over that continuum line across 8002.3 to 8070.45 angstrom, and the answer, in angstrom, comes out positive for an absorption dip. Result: -0.9 angstrom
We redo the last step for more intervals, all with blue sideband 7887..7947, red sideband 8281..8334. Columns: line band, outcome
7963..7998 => -0.5 angstrom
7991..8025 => -1.0 angstrom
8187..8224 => 0.4 angstrom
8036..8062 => -0.5 angstrom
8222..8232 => -0.1 angstrom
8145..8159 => -0.2 angstrom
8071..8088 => 0.1 angstrom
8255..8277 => -0.6 angstrom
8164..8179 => -0.4 angstrom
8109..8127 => -0.3 angstrom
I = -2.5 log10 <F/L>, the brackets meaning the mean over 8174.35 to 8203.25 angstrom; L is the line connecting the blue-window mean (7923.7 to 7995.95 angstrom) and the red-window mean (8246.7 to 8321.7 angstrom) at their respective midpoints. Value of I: 0.02 mag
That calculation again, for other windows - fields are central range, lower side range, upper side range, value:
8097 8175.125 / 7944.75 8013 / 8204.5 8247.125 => -0.01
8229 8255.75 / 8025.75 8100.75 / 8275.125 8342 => -0.02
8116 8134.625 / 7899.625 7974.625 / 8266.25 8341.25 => -0.02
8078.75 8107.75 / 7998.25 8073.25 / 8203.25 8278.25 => 0.02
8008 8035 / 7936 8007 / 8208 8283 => -0.01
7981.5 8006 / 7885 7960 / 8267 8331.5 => -0.01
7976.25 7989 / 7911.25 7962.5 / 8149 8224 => -0.01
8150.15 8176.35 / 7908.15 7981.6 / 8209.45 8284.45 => -0.01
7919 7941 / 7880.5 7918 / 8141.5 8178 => 0.04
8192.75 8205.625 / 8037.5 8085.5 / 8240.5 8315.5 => 0.02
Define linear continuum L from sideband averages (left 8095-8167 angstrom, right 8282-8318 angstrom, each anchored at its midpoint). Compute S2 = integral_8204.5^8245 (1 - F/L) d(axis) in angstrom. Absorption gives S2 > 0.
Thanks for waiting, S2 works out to 0.1 angstrom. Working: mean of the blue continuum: 17.5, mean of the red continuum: 16.8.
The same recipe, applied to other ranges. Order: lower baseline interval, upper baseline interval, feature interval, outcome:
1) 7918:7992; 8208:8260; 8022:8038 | 0.0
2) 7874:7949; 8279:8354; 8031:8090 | -0.5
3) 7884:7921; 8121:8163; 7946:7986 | 0.7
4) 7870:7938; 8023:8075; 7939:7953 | 0.6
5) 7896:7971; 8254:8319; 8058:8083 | -0.3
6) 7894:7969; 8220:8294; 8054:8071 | -0.5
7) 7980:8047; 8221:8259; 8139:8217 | 0.9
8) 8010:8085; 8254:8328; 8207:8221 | 0.3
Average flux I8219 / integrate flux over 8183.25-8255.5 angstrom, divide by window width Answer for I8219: 17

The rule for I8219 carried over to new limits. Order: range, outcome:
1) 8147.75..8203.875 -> 17.2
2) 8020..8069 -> 17.7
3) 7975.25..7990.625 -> 17.6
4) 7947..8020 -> 17.9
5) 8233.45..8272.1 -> 17.3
